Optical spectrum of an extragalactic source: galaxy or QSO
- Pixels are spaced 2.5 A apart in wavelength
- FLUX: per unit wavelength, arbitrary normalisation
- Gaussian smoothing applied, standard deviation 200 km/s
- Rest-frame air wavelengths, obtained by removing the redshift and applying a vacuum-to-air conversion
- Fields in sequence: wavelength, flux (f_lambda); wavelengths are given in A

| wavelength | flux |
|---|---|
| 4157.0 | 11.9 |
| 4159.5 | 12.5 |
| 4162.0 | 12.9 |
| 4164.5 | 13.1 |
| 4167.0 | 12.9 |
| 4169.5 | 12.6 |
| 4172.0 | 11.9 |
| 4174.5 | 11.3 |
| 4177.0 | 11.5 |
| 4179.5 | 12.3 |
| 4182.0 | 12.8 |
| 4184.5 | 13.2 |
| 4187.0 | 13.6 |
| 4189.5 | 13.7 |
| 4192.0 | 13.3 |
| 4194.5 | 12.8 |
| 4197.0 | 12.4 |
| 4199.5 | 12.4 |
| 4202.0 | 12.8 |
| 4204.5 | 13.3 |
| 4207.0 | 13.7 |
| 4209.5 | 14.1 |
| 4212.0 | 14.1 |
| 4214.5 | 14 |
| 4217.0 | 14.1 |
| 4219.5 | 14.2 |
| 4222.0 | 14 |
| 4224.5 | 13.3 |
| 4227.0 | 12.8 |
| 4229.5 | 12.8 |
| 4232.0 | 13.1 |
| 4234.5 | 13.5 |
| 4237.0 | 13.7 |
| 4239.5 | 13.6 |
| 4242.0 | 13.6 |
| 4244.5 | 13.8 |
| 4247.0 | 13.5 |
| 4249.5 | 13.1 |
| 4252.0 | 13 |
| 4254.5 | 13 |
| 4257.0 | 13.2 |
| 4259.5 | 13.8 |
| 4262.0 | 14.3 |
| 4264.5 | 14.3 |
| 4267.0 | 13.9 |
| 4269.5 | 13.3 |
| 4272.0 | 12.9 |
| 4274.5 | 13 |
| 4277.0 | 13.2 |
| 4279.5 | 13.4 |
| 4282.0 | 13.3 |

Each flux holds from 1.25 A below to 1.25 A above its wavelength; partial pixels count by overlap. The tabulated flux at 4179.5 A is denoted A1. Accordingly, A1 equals 12.3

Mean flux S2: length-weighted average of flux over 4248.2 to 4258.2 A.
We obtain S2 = 13.1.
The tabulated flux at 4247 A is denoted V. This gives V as 13.5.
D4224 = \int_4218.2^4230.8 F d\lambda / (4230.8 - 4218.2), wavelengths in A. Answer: 13.4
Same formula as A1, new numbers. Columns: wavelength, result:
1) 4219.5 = 14.2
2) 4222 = 14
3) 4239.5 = 13.6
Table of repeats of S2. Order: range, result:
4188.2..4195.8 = 13.3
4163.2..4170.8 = 12.9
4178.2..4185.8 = 12.8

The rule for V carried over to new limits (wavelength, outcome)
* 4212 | 14.1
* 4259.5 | 13.8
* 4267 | 13.9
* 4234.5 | 13.5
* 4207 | 13.7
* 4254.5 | 13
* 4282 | 13.3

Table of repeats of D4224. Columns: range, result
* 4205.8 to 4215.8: 14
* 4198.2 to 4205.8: 12.8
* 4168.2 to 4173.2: 12.3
